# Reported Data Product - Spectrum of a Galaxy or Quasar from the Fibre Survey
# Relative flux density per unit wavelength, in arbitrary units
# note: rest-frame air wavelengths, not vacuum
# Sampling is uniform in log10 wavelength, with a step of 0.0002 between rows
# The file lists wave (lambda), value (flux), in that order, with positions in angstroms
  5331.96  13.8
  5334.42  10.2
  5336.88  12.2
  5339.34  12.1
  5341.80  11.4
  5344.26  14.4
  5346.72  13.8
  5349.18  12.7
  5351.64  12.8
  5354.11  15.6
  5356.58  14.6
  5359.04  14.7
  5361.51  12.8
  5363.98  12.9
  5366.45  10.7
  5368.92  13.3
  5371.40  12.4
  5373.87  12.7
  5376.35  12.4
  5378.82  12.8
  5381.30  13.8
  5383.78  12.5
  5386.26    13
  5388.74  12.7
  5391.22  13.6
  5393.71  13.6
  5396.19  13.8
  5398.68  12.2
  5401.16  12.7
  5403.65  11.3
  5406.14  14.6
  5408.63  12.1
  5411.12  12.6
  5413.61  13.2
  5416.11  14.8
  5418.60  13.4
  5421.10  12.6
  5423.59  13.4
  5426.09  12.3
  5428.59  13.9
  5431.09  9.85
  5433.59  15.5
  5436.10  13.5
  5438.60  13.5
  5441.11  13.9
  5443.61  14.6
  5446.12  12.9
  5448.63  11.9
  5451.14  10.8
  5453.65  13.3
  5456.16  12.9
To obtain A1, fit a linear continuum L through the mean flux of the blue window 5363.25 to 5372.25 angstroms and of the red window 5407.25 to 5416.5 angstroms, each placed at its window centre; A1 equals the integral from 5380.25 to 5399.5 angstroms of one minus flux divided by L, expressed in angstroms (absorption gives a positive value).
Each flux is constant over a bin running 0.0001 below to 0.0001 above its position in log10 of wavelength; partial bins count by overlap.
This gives -0.8 angstroms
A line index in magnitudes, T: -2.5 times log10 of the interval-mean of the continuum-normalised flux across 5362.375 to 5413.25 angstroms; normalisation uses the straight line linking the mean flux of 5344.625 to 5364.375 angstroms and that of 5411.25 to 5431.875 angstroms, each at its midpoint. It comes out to 0.05 mag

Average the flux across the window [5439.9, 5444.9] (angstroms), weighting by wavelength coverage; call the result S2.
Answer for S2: 14.3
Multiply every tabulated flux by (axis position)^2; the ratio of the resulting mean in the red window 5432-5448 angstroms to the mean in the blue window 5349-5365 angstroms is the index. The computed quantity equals 1.0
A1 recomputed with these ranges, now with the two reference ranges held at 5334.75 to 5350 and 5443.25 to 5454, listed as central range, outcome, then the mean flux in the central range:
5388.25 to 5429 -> -1.8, 13.1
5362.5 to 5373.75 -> 0.2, 12.4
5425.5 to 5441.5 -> -0.9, 13.2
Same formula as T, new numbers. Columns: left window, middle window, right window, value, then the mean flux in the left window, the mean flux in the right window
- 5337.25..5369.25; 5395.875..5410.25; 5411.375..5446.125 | 0.050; 13.2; 13.4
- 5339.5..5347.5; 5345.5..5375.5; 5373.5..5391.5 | -0.022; 13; 12.9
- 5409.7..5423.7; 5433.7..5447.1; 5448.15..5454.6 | -0.121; 13.3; 12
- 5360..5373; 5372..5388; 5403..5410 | -0.023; 12.5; 12.8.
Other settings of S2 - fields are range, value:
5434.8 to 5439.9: 13.5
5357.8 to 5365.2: 13.5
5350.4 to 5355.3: 14.2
